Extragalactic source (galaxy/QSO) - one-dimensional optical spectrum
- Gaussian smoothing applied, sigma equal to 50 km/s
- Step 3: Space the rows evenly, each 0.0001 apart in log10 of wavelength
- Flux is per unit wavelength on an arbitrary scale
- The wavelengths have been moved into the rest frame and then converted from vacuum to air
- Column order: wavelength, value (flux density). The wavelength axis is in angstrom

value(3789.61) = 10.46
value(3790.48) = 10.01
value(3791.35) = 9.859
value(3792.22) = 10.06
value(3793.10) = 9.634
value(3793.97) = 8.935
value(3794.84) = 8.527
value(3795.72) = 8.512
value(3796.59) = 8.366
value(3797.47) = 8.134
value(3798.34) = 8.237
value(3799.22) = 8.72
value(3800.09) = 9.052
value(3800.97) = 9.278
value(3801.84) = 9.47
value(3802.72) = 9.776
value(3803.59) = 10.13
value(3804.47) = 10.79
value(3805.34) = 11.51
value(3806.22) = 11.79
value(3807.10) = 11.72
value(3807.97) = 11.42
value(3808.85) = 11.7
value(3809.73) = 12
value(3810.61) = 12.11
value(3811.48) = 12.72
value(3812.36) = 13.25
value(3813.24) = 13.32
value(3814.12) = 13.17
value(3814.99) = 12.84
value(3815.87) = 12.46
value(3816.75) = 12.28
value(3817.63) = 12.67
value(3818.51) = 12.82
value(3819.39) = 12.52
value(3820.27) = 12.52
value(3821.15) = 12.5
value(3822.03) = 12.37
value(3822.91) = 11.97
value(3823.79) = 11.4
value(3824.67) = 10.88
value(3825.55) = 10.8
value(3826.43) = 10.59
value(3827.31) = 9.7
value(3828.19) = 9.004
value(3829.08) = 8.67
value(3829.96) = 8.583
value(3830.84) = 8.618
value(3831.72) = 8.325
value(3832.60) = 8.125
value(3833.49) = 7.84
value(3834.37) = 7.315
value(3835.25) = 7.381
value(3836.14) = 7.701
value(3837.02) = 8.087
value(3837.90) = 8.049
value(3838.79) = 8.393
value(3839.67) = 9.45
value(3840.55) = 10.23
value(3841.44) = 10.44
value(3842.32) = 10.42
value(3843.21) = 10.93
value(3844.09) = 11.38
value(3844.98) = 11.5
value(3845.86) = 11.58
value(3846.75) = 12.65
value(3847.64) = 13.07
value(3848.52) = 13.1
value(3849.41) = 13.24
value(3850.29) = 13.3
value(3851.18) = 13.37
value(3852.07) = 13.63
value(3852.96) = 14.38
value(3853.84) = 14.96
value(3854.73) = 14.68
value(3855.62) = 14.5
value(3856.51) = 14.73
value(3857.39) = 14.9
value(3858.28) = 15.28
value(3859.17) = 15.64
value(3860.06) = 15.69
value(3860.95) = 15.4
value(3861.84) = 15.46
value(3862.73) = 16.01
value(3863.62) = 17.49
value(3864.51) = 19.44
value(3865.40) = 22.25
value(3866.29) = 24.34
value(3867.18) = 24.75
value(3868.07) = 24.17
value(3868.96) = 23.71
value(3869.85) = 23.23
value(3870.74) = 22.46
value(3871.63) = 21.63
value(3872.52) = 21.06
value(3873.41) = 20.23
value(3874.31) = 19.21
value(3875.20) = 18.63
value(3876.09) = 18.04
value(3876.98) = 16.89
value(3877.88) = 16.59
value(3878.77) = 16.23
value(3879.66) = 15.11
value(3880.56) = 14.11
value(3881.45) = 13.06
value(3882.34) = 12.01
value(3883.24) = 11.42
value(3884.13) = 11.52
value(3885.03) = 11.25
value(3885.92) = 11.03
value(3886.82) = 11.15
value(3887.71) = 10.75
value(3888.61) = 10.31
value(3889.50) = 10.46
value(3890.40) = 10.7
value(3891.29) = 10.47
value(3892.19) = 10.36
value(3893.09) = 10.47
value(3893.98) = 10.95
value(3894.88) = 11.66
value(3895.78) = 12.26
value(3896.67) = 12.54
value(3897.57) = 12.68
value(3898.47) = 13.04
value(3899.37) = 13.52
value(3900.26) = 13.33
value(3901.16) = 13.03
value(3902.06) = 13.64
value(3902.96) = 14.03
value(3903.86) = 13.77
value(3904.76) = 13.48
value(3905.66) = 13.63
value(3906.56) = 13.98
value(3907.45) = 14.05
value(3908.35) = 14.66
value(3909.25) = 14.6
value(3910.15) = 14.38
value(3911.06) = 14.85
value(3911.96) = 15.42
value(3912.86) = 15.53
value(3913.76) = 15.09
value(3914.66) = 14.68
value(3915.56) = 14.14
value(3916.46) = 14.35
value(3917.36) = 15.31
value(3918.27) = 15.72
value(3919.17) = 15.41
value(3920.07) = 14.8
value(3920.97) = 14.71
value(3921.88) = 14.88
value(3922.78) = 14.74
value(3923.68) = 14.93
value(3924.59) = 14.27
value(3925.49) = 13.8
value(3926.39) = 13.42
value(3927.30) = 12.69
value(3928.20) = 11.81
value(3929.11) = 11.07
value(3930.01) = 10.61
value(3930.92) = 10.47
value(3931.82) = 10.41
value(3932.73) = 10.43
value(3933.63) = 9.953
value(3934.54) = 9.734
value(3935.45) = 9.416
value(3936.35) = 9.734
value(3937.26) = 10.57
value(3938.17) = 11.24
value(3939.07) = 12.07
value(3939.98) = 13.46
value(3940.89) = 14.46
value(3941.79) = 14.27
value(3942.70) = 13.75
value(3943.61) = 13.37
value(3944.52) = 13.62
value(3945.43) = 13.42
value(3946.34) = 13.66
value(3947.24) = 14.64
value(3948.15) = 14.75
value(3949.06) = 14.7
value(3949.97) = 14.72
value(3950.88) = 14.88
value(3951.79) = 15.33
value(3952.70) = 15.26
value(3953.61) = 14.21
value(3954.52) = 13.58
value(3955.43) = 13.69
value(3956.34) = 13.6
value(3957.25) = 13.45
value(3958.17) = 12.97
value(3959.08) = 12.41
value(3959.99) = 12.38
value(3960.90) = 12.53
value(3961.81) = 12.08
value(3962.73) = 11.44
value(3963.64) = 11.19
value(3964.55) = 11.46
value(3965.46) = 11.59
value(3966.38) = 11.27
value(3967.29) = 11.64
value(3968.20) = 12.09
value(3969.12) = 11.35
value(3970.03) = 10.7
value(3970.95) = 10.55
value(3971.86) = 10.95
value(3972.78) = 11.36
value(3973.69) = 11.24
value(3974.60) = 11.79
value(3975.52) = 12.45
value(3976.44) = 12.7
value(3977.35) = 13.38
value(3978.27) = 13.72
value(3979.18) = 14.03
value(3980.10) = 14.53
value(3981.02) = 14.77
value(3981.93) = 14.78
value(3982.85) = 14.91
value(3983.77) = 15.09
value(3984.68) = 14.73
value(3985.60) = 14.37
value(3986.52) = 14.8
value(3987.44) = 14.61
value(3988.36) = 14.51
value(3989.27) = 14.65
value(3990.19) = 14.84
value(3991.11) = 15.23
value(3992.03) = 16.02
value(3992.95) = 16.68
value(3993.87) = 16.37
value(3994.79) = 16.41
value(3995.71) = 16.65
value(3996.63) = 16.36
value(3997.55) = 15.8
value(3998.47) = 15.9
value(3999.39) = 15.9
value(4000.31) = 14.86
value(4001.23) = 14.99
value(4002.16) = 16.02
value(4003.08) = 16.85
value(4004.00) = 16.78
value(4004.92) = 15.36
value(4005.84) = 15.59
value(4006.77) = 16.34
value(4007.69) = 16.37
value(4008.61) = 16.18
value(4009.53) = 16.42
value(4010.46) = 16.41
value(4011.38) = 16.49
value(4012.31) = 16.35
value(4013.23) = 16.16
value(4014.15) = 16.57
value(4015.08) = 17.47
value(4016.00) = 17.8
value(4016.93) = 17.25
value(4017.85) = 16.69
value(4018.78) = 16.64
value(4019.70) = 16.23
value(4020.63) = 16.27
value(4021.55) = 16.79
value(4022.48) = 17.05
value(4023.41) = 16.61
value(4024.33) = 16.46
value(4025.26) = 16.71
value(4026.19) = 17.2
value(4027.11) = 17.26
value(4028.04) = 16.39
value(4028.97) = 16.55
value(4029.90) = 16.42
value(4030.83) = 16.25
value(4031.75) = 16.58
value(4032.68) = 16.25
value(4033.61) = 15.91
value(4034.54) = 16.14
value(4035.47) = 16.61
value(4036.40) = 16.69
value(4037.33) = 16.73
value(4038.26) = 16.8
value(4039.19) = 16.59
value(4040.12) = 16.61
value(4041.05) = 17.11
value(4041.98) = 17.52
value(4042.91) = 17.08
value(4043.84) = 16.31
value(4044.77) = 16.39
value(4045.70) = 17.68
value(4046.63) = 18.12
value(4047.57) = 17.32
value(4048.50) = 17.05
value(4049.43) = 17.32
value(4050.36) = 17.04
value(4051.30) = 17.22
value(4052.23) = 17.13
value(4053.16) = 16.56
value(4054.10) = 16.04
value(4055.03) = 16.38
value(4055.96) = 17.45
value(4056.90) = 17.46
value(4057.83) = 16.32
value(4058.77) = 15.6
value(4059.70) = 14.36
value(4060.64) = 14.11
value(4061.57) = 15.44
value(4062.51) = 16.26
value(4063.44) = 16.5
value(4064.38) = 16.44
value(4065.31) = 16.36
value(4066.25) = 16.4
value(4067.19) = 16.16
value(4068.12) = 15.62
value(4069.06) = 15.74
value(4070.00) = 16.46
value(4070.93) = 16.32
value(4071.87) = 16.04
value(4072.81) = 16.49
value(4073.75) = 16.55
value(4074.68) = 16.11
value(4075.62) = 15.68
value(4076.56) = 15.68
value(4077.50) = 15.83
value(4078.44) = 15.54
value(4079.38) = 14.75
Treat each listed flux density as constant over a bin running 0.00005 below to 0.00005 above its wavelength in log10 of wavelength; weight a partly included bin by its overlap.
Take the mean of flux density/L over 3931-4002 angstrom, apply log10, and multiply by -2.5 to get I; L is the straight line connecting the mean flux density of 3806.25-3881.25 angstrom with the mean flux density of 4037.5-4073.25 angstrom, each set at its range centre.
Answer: 0.15 mag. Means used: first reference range 13.8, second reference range 16.5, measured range 13.4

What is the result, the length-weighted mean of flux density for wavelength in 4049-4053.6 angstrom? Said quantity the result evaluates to 17.1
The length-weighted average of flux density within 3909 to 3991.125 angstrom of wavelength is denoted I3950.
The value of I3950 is 13.3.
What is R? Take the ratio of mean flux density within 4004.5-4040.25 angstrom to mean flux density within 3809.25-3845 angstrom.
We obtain 1.56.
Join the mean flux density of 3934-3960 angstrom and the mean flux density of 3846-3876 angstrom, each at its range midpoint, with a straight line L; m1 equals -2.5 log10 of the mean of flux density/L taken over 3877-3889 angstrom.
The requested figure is 0.27 mag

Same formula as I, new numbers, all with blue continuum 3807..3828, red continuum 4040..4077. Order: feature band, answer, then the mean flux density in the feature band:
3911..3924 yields -0.08 mag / 15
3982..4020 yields -0.04 mag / 15.9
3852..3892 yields -0.24 mag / 16.2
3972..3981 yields 0.17 mag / 12.8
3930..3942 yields 0.26 mag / 11.2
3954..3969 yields 0.19 mag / 12.3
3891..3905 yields 0.09 mag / 12.5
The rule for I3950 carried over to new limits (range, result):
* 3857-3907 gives 15.3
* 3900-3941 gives 13.3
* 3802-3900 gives 13.2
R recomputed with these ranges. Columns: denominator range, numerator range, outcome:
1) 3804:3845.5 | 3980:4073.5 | 1.51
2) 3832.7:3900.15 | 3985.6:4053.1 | 1.17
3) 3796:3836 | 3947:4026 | 1.38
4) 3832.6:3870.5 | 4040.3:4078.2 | 1.16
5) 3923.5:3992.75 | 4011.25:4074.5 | 1.28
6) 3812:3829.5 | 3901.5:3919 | 1.23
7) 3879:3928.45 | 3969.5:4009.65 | 1.11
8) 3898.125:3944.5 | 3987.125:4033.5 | 1.22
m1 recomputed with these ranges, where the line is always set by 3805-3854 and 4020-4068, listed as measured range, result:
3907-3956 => 0.017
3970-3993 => 0.096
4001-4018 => -0.049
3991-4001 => -0.045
